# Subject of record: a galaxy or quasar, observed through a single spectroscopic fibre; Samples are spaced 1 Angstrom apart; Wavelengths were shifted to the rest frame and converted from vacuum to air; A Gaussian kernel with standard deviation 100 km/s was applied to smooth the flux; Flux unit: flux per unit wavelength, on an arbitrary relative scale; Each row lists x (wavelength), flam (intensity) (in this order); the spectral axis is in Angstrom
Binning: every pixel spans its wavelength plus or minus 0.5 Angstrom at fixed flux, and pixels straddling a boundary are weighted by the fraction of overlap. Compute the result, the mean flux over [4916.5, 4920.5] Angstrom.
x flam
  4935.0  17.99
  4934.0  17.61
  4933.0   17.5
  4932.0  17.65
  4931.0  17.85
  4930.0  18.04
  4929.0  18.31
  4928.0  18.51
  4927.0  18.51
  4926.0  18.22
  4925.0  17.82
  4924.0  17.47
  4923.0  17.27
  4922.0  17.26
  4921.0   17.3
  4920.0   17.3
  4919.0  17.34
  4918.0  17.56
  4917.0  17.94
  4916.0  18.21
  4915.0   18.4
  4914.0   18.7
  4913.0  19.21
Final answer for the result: 17.5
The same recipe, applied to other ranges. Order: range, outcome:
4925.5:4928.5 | 18.4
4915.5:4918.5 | 17.9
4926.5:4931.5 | 18.2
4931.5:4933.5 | 17.6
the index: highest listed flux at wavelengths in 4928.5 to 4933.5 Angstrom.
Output 18.31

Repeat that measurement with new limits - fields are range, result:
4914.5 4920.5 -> 18.4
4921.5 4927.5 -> 18.51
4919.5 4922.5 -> 17.3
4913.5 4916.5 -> 18.7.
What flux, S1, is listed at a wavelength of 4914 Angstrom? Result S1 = 18.7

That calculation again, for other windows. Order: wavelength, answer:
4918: 17.56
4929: 18.31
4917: 17.94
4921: 17.3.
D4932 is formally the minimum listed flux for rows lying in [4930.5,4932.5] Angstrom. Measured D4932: 17.65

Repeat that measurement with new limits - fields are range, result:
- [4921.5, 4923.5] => 17.26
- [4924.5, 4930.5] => 17.82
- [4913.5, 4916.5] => 18.21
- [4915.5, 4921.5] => 17.3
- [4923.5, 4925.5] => 17.47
